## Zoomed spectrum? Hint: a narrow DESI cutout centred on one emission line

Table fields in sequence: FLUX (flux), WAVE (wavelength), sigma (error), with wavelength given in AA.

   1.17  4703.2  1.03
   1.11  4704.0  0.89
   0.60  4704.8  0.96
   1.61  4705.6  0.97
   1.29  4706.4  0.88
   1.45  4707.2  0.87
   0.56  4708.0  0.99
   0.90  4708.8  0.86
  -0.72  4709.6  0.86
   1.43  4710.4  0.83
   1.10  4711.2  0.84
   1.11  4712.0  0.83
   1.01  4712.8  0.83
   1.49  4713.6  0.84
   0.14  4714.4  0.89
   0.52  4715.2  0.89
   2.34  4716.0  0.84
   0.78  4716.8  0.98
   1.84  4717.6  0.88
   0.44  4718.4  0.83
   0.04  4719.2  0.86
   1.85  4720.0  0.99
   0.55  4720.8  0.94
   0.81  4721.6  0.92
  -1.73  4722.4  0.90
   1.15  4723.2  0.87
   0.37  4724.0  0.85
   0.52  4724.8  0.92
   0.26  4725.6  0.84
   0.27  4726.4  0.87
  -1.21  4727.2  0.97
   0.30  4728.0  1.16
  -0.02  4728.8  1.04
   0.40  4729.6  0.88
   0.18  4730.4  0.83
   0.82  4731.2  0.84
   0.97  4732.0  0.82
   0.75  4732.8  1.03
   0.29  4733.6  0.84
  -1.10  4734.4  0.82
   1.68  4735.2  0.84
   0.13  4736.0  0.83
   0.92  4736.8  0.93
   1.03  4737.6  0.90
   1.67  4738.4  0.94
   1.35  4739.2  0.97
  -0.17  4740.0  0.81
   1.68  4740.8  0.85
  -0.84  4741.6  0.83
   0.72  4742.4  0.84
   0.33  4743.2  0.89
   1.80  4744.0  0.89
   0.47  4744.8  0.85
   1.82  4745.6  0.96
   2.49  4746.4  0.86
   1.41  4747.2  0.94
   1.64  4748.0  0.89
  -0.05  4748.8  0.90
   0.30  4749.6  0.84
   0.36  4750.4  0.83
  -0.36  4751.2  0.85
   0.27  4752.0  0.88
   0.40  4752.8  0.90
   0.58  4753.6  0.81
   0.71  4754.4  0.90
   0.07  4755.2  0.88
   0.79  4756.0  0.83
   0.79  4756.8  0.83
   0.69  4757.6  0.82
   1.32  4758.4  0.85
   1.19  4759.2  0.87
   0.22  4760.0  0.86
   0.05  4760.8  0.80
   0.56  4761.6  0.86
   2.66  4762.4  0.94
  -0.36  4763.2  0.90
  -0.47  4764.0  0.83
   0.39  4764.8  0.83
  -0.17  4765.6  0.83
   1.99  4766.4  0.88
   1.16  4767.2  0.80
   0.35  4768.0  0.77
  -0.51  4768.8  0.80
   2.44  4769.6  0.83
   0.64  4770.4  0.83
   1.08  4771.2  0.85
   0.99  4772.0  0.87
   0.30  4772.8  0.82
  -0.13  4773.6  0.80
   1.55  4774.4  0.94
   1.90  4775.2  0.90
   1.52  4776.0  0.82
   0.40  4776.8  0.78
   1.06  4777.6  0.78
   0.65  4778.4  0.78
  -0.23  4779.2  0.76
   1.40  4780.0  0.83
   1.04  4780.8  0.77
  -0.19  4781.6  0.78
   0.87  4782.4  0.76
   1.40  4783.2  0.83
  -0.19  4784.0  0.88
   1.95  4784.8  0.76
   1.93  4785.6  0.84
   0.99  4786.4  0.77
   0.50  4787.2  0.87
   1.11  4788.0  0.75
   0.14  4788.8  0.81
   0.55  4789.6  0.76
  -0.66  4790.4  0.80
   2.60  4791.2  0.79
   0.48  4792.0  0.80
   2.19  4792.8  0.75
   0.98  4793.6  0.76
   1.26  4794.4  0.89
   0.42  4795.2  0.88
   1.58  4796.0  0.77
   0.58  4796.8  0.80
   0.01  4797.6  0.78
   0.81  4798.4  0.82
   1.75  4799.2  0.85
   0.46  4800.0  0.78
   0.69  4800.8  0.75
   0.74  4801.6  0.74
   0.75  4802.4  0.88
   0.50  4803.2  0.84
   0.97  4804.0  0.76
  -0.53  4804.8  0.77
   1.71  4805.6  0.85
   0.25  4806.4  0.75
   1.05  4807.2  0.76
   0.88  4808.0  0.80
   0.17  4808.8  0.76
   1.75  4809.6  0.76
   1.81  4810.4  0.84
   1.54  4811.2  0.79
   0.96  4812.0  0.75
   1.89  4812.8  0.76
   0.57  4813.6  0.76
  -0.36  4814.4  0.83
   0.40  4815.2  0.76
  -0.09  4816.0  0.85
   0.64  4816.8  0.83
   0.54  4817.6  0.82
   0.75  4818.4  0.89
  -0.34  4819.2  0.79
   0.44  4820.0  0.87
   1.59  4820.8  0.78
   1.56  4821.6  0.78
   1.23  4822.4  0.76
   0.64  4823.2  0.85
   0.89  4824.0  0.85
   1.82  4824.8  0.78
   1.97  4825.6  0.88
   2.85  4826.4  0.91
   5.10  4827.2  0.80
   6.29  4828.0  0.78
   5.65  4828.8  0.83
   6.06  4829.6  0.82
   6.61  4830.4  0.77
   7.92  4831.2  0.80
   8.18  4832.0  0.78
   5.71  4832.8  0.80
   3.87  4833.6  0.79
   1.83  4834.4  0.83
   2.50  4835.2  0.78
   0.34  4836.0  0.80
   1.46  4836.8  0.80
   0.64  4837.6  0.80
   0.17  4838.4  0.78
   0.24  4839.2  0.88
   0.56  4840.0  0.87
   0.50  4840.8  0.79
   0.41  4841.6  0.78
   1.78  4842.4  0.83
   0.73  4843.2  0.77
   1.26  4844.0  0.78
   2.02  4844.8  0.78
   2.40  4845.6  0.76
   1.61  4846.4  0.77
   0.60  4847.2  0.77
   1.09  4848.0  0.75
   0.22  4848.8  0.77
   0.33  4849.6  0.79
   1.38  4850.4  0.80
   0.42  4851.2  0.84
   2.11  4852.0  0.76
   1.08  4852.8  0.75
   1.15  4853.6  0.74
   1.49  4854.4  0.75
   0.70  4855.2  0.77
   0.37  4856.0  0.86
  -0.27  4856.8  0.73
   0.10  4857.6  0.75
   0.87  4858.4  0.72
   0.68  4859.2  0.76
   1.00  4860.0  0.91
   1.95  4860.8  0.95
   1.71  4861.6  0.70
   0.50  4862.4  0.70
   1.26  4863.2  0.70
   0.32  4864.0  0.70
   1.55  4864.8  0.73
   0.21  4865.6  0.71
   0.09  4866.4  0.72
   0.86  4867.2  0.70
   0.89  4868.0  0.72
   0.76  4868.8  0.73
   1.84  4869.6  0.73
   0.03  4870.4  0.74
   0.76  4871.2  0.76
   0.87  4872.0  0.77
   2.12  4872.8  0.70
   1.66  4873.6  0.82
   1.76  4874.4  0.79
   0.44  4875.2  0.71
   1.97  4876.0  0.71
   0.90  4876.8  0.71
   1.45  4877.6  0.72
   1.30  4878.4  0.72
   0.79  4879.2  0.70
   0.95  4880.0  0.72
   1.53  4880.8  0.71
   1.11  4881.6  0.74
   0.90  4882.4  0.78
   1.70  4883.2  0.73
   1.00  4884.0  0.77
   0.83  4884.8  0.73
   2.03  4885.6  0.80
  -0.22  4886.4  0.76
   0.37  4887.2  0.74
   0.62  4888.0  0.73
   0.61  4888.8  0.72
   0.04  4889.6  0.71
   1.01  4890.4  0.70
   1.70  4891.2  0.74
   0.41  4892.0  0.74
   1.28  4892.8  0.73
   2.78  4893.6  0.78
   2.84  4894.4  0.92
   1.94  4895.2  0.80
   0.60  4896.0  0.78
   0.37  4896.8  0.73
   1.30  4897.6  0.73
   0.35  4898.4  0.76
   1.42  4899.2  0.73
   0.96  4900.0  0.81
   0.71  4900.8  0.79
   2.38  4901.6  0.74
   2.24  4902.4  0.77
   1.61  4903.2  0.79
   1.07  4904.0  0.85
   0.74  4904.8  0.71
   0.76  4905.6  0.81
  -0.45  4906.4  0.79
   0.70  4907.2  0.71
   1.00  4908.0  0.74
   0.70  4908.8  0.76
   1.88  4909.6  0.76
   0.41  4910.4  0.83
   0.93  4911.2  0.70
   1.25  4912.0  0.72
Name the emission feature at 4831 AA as [O II] 3727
